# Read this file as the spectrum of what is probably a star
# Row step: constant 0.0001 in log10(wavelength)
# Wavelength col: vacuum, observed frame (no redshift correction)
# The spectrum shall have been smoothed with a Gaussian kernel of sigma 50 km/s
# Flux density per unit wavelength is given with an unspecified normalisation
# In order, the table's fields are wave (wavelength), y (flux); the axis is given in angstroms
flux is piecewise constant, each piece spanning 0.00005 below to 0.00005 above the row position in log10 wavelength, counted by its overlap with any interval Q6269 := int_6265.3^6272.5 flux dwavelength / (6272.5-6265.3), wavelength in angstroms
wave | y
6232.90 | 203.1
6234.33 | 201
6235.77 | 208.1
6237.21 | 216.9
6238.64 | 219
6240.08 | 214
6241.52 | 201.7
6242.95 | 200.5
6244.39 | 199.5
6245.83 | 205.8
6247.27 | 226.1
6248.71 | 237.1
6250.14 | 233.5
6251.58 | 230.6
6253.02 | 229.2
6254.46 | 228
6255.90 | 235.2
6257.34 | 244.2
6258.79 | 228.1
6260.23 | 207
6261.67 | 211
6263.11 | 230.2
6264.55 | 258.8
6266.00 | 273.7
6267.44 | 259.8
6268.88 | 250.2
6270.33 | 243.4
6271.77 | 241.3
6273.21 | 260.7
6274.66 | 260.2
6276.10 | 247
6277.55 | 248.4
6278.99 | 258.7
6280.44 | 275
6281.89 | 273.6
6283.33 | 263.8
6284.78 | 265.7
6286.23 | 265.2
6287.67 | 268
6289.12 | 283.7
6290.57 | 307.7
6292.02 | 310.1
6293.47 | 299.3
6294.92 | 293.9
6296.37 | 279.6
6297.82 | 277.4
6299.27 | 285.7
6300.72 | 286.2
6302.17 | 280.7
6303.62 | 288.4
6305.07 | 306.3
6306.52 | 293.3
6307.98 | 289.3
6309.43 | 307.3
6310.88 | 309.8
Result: 254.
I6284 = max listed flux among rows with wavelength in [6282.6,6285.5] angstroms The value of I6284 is 265.7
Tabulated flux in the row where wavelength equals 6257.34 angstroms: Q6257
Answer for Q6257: 244.2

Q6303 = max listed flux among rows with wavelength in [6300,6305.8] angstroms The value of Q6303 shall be 306.3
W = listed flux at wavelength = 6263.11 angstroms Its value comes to 230.2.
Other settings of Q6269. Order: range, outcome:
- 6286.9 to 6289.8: 276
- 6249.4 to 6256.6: 232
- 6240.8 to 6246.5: 202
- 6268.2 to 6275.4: 251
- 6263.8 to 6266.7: 265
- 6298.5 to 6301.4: 286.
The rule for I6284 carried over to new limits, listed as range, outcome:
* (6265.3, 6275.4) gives 273.7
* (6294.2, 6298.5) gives 293.9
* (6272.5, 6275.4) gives 260.7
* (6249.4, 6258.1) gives 244.2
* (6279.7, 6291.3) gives 307.7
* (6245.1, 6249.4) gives 237.1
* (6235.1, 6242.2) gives 219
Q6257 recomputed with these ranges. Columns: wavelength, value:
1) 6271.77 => 241.3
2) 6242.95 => 200.5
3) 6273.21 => 260.7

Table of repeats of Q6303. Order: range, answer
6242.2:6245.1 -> 200.5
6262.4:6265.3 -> 258.8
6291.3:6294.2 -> 310.1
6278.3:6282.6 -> 275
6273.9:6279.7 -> 260.2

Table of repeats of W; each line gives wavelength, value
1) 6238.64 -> 219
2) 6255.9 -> 235.2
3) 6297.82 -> 277.4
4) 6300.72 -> 286.2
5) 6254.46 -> 228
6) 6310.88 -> 309.8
